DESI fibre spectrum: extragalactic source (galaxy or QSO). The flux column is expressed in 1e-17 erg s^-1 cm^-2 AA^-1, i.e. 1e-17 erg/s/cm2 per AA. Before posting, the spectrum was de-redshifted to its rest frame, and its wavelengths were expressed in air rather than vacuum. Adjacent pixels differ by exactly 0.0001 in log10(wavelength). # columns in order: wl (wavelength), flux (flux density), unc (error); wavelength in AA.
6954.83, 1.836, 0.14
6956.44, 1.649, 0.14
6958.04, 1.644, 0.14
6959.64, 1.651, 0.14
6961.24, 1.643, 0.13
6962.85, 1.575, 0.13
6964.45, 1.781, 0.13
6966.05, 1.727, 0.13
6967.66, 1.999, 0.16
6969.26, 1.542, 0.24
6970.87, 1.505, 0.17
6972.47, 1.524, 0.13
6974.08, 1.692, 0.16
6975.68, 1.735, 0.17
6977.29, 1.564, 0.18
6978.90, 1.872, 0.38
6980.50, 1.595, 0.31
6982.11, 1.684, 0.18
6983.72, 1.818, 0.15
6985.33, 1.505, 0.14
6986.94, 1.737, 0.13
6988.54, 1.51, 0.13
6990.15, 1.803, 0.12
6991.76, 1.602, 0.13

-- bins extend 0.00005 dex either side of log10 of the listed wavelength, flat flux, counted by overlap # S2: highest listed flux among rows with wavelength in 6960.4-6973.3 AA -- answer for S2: 1.999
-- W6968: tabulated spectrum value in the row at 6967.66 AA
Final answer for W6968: 1.999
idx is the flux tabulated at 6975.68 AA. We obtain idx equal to 1.735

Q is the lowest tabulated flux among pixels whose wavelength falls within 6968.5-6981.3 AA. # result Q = 1.505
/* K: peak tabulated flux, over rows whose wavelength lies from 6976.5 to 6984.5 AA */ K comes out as 1.872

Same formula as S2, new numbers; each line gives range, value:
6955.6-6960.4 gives 1.651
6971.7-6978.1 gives 1.735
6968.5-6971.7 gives 1.542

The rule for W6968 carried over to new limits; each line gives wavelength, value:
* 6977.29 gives 1.564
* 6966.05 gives 1.727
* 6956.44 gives 1.649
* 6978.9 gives 1.872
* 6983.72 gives 1.818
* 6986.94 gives 1.737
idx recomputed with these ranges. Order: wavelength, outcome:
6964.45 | 1.781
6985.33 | 1.505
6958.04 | 1.644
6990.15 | 1.803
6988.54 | 1.51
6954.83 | 1.836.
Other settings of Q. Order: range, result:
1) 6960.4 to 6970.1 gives 1.542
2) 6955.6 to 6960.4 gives 1.644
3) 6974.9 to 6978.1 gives 1.564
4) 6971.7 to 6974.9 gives 1.524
